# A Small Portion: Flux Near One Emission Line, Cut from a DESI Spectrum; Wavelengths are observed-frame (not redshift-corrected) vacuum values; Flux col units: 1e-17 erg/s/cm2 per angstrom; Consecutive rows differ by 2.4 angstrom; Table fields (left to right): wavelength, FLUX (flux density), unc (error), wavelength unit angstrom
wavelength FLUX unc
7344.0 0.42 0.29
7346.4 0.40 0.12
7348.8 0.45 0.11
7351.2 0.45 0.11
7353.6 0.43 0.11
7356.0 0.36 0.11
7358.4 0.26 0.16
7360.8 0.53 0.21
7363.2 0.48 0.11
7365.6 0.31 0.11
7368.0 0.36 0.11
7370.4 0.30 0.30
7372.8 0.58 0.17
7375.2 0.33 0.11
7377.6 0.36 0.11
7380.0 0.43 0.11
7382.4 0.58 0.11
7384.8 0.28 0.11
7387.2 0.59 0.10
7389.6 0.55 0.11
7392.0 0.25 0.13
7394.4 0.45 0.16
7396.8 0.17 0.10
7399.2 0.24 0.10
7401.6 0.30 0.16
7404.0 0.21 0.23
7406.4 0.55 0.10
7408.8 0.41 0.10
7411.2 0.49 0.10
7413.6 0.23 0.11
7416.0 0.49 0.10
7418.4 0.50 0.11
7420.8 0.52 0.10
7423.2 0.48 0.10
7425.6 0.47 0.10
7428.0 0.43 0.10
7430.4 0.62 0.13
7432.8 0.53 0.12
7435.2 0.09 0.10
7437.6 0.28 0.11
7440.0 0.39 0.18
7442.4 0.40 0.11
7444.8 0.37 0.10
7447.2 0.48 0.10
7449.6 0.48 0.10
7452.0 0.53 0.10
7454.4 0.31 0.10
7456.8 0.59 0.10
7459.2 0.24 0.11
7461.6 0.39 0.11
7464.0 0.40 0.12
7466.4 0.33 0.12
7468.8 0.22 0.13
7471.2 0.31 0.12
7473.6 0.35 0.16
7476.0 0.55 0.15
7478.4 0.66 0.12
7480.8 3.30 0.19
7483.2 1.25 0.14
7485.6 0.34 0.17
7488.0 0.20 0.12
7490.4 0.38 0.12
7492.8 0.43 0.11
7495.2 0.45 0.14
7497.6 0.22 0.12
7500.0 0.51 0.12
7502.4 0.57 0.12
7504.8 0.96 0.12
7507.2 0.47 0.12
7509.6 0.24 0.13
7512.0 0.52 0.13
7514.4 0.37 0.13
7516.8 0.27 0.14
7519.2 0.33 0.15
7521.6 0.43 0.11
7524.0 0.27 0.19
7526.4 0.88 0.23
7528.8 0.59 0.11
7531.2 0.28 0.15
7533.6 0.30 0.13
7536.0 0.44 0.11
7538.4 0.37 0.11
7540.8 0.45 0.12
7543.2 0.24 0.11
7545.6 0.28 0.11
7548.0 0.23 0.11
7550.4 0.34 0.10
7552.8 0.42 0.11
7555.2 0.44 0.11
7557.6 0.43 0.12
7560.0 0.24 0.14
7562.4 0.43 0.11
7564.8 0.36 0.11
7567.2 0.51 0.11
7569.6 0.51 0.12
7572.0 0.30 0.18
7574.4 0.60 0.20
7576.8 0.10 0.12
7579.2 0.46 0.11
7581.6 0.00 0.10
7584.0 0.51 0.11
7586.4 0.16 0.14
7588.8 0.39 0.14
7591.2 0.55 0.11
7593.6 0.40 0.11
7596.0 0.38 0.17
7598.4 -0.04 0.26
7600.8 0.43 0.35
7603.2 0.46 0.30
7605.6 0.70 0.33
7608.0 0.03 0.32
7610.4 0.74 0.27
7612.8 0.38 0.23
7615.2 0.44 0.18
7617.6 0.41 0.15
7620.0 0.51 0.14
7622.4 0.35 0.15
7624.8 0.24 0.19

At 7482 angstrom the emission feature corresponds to H-alpha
